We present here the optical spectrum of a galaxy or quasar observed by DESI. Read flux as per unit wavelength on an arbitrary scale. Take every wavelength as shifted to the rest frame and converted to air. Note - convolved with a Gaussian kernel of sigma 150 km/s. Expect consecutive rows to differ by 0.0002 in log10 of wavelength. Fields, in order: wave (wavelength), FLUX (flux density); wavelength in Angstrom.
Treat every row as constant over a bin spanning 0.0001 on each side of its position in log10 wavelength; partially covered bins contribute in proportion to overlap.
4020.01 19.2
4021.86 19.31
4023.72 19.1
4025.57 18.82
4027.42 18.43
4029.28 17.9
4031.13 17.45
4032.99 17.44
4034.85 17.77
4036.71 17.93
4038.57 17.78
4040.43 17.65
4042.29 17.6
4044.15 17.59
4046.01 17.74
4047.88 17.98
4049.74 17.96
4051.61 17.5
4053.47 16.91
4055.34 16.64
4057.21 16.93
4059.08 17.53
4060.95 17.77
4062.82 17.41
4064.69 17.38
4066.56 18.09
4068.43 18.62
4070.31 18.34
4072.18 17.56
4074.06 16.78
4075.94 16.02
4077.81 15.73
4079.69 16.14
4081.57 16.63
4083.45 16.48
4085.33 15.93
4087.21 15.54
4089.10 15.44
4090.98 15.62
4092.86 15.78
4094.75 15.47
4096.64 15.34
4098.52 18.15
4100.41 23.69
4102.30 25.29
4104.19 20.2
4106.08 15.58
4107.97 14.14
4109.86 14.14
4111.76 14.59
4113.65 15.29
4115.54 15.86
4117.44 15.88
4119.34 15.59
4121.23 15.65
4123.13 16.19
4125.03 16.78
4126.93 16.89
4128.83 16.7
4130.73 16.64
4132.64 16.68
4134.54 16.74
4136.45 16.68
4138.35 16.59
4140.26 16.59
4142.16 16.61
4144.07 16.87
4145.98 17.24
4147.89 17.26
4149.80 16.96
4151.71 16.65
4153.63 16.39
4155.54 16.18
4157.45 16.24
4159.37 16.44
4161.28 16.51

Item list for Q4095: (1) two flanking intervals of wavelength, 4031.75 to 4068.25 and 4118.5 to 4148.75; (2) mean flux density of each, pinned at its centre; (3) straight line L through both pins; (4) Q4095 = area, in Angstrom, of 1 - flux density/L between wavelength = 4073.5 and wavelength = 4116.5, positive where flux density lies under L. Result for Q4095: 0.93 Angstrom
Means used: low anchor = 17.6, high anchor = 16.6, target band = 16.7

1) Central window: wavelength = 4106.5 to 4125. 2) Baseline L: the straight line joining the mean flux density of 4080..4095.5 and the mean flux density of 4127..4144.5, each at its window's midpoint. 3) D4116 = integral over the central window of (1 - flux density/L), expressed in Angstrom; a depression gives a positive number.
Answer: 1.1 Angstrom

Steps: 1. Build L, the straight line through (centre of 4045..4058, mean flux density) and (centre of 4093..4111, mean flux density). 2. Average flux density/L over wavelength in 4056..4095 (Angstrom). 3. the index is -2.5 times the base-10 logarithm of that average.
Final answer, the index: 0.05 mag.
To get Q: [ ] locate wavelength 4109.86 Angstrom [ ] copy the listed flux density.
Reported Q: 14.14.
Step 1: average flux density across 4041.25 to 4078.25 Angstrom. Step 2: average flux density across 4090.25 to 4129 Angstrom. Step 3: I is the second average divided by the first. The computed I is 1.0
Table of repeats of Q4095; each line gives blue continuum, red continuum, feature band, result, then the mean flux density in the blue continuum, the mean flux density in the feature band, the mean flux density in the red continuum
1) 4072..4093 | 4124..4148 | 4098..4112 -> -1.7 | 16.1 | 18.4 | 16.8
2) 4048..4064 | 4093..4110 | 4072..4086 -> 1.1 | 17.4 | 16.4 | 18.1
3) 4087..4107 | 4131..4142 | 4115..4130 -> 0.8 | 17.9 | 16.2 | 16.7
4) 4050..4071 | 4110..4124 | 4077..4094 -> 0.7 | 17.6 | 15.9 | 15.5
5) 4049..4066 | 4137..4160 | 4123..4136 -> 0.1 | 17.3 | 16.7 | 16.7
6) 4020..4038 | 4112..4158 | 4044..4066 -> 0.5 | 18.3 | 17.5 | 16.4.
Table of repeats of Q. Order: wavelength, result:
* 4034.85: 17.77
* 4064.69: 17.38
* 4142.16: 16.61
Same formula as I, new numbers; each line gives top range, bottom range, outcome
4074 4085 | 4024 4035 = 0.90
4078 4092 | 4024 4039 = 0.89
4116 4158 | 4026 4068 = 0.94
